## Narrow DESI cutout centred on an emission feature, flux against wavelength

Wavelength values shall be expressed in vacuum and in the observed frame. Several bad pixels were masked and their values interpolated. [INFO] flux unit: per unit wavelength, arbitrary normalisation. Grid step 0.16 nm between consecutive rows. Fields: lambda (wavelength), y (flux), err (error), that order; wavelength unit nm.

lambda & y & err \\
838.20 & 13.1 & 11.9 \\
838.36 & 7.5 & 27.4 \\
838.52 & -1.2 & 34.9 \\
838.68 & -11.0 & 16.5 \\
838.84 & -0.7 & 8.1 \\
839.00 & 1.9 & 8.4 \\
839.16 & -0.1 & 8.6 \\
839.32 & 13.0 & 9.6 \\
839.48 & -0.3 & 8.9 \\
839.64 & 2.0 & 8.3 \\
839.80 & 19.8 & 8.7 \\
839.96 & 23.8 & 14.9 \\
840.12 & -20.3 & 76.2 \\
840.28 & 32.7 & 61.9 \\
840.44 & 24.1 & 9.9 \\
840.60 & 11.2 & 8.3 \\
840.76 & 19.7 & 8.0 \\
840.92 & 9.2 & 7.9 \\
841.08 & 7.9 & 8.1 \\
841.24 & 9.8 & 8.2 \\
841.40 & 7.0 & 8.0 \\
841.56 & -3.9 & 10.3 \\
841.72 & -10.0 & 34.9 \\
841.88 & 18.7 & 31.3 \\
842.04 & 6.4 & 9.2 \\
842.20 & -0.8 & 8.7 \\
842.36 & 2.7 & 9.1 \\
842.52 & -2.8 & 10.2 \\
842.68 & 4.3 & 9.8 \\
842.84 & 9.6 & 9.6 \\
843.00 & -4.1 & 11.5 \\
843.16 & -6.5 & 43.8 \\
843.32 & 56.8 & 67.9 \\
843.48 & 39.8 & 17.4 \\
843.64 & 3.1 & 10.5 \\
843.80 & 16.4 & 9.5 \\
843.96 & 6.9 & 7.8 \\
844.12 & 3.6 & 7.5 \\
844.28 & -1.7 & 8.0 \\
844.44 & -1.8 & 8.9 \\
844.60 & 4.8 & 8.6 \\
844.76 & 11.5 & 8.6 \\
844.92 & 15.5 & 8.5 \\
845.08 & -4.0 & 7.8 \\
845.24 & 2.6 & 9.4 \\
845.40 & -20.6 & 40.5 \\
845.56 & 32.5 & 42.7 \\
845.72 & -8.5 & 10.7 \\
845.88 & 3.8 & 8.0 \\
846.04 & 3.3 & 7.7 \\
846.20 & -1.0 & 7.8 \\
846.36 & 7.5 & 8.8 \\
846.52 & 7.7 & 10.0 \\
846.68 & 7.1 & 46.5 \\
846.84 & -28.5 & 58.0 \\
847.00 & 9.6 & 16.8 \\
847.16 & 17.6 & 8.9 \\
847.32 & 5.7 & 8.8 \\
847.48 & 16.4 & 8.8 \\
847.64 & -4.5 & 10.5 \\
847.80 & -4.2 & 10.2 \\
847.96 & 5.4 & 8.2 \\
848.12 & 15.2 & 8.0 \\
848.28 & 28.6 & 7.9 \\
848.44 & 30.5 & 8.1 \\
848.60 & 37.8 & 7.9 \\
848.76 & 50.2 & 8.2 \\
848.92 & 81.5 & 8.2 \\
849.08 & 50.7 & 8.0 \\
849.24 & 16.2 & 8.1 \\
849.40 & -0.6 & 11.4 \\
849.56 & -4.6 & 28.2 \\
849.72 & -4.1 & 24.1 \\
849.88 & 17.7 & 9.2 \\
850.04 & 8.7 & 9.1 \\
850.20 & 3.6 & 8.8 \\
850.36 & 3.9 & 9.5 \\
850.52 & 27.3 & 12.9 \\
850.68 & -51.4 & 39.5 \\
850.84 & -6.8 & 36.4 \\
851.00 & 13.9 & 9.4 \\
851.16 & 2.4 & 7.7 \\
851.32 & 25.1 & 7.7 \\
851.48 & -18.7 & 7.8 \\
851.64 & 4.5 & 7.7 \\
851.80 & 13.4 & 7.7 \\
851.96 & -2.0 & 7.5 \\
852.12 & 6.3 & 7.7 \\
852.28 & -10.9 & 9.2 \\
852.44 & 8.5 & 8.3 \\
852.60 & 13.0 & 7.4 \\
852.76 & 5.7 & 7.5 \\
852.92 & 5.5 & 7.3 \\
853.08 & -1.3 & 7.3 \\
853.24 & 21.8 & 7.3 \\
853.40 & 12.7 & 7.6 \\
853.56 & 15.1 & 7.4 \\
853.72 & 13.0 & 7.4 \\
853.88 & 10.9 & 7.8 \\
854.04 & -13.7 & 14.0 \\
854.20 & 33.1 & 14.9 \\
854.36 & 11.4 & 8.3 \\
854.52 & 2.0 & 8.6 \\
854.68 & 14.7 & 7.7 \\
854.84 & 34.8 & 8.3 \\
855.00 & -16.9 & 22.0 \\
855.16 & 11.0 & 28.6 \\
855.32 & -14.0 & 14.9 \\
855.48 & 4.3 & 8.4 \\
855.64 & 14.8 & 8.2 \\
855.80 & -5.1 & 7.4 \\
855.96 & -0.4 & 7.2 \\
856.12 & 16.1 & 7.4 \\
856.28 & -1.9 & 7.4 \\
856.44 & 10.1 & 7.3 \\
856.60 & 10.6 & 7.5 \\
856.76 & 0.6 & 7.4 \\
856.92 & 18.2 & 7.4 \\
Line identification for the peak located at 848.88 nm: Hgamma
